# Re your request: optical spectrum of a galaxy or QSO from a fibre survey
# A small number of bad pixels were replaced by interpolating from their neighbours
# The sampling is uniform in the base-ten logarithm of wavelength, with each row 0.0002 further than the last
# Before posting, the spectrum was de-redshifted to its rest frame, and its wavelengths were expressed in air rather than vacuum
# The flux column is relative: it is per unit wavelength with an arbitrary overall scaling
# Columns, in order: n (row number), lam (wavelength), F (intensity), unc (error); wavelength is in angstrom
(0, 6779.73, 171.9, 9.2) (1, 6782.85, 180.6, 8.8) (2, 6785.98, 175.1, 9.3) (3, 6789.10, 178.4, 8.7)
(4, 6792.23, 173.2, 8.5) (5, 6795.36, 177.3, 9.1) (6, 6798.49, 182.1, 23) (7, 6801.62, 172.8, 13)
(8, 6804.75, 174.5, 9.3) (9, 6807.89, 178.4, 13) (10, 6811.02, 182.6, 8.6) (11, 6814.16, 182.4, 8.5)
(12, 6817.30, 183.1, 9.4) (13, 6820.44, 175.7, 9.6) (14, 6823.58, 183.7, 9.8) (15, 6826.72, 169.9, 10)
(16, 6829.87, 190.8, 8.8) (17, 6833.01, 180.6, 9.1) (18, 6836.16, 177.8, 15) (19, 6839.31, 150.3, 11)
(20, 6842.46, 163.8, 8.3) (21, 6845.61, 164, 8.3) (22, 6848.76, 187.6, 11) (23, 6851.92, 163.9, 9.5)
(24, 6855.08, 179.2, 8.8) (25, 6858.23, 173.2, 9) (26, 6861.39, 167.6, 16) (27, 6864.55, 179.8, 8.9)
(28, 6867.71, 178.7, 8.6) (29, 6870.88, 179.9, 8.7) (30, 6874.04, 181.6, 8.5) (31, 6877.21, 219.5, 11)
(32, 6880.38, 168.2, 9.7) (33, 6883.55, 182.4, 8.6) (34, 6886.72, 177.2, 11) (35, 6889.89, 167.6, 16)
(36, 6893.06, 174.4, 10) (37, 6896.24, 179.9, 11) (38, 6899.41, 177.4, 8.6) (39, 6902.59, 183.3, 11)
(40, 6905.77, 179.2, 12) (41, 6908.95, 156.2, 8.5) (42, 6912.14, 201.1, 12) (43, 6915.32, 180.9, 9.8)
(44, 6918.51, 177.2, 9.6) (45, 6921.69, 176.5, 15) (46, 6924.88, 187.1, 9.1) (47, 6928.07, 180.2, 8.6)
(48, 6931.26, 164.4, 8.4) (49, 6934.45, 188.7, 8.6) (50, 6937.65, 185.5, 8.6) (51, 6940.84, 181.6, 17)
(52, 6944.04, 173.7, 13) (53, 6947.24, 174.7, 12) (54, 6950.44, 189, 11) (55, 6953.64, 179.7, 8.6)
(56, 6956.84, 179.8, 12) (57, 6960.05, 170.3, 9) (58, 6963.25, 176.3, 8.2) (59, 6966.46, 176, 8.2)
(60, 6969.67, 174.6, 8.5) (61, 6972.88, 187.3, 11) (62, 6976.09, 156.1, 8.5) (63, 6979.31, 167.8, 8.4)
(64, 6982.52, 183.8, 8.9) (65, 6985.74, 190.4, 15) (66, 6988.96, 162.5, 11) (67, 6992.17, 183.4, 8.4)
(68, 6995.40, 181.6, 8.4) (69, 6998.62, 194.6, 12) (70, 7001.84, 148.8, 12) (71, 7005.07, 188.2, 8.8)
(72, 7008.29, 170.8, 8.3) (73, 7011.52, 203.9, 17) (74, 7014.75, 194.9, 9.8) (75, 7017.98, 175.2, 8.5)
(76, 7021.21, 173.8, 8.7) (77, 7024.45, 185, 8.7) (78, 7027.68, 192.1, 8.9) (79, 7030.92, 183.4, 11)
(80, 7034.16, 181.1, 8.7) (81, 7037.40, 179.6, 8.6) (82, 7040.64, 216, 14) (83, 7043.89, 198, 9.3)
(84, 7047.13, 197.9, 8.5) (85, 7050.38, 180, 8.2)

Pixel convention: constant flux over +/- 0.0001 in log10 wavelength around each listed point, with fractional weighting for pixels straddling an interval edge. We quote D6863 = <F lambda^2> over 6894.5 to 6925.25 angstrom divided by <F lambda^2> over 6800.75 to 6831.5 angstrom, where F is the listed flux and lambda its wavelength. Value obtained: 1.03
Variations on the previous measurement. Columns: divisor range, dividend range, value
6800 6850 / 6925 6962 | 1.05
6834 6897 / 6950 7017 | 1.05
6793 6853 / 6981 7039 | 1.09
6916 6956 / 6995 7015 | 1.04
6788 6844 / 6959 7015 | 1.06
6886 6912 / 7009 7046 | 1.12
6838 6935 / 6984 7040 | 1.07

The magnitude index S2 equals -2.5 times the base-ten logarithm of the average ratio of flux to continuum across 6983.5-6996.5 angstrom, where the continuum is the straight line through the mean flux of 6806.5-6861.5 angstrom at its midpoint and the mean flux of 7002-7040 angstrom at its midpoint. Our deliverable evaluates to 0.02 mag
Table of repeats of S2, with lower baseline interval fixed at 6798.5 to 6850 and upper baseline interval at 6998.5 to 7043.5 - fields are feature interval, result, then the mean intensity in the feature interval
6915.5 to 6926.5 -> 0.00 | 180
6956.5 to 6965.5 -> 0.04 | 175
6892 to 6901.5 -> 0.01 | 178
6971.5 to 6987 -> 0.04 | 177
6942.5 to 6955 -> 0.01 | 179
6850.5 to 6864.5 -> 0.04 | 172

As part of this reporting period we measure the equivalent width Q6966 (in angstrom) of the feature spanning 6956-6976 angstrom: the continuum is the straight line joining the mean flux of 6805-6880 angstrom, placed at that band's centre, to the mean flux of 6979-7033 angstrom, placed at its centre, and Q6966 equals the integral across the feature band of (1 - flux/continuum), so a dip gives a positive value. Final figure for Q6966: 0.55 angstrom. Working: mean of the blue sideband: 178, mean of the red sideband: 182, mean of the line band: 176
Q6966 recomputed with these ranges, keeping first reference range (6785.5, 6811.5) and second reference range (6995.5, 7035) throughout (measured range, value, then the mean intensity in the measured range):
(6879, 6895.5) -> 0.5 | 174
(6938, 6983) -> 1.2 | 177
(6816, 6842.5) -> 0.3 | 176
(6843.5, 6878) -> 0.1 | 178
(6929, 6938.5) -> 0.1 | 179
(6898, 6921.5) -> 0.1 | 179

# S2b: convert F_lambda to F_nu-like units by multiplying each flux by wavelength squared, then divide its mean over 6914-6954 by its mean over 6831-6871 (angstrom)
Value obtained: 1.07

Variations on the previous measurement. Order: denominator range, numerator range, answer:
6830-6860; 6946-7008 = 1.07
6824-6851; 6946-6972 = 1.06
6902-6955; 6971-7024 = 1.02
